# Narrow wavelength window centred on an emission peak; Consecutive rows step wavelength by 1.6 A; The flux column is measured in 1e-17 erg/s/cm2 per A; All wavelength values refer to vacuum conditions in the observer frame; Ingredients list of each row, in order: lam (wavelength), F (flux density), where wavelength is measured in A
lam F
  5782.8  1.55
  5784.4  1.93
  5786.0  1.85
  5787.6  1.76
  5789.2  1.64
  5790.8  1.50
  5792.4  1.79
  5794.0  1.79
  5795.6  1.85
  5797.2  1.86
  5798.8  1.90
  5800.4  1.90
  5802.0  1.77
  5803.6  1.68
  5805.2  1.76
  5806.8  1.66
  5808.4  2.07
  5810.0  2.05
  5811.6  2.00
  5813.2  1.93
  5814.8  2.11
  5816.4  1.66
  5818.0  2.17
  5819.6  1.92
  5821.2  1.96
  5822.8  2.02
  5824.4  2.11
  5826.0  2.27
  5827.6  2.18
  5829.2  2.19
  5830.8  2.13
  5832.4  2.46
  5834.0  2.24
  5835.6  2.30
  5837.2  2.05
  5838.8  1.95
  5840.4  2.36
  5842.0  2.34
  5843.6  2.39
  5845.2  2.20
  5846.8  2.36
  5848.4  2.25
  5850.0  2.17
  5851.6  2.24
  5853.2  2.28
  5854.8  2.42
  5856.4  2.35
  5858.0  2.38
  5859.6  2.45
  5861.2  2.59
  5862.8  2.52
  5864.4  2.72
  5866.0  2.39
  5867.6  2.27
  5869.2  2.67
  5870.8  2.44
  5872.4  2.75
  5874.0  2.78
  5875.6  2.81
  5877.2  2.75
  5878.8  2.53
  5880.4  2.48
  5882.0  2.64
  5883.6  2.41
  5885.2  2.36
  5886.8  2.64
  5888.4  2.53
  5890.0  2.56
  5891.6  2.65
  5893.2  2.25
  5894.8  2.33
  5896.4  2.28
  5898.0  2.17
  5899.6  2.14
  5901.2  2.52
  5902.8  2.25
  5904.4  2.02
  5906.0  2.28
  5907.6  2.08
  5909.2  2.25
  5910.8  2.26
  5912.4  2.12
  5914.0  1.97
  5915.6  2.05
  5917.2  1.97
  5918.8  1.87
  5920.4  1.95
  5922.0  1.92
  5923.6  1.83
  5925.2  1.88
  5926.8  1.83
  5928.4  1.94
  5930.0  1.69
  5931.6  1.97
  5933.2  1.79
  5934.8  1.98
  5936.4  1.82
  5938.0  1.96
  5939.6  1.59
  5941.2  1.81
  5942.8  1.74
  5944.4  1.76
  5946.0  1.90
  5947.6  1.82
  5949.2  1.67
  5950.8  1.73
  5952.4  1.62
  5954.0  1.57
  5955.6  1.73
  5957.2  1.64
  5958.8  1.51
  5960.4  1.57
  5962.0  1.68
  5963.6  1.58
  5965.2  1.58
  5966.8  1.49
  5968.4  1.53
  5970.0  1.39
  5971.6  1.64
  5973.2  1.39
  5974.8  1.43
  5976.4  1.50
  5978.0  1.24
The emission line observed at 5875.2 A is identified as C III]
